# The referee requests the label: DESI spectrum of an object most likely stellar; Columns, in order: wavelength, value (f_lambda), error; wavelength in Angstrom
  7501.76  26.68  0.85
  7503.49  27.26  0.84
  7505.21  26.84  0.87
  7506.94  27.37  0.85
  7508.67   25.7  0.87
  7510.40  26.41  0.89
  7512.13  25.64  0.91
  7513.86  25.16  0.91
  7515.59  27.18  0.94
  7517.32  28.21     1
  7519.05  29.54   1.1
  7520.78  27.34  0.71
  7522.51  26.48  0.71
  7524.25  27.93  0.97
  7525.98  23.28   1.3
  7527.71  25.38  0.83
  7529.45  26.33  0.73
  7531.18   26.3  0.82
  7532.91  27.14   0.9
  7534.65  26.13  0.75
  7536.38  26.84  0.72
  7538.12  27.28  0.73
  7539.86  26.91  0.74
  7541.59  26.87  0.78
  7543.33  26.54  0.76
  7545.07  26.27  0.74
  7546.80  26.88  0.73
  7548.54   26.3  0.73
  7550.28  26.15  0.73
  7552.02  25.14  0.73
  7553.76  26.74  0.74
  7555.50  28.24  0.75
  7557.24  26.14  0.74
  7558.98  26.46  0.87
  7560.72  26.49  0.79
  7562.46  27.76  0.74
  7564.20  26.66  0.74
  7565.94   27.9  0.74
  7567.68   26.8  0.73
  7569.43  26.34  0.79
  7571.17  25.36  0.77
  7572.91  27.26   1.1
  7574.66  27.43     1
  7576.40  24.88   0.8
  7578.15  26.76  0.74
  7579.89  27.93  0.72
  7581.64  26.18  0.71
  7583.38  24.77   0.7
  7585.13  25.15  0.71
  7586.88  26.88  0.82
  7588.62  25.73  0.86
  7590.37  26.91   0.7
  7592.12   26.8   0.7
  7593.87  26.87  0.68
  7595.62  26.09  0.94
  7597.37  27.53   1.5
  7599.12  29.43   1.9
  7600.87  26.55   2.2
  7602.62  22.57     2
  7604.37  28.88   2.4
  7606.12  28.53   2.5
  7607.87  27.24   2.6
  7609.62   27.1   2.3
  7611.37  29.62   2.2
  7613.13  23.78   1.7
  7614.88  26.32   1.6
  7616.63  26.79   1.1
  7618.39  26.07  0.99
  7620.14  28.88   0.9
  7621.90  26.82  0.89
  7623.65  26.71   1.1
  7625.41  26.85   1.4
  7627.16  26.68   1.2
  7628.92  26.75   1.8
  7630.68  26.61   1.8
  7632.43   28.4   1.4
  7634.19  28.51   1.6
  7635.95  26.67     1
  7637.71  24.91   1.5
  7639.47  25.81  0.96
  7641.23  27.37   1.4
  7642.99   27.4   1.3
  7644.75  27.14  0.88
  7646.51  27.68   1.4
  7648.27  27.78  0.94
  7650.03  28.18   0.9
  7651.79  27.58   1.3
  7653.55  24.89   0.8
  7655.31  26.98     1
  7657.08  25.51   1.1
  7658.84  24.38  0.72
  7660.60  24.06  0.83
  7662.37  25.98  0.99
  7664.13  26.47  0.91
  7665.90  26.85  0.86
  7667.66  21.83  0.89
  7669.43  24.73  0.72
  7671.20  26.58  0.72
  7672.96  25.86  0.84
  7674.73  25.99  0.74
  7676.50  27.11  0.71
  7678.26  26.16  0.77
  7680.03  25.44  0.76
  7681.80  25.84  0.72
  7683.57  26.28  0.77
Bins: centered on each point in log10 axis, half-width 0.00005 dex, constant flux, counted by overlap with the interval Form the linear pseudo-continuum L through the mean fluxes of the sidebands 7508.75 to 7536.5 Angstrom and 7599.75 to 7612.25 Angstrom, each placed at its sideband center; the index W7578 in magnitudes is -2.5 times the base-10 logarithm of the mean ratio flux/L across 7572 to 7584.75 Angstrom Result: 0.03 mag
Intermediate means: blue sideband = 26.6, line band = 26.4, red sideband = 27.3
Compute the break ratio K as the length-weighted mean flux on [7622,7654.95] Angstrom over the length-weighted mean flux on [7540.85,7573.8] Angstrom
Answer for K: 1.0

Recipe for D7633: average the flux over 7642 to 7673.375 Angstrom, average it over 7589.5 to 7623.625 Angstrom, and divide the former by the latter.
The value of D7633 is 0.97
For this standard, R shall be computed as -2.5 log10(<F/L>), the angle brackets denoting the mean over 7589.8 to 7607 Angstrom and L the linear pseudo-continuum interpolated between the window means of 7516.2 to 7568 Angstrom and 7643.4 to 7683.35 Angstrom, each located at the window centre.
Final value -0.02 mag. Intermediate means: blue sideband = 26.8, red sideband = 26.1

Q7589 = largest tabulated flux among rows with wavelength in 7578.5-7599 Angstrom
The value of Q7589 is 27.93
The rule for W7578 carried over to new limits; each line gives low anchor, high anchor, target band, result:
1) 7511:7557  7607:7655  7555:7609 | 0.00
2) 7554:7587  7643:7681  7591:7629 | -0.02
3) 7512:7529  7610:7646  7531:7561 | 0.00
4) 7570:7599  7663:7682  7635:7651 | -0.04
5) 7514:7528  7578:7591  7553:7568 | -0.02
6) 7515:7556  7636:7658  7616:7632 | -0.01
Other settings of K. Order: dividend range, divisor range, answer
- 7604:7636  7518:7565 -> 1.02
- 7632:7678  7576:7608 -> 0.99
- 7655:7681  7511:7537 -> 0.96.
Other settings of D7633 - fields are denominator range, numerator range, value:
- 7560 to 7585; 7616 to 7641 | 1.01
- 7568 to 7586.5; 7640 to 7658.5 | 1.03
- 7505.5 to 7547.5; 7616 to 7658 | 1.01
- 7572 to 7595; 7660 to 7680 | 0.97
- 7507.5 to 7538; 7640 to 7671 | 0.99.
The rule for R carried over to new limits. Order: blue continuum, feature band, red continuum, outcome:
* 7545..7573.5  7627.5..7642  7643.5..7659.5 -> -0.01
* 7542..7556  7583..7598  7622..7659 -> 0.01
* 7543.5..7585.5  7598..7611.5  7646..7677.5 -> -0.04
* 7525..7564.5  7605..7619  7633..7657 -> -0.01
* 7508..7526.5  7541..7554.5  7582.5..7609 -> 0.01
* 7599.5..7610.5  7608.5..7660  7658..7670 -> -0.04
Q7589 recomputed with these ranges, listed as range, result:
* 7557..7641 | 29.62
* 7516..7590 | 29.54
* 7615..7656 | 28.88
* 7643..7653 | 28.18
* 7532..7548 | 27.28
